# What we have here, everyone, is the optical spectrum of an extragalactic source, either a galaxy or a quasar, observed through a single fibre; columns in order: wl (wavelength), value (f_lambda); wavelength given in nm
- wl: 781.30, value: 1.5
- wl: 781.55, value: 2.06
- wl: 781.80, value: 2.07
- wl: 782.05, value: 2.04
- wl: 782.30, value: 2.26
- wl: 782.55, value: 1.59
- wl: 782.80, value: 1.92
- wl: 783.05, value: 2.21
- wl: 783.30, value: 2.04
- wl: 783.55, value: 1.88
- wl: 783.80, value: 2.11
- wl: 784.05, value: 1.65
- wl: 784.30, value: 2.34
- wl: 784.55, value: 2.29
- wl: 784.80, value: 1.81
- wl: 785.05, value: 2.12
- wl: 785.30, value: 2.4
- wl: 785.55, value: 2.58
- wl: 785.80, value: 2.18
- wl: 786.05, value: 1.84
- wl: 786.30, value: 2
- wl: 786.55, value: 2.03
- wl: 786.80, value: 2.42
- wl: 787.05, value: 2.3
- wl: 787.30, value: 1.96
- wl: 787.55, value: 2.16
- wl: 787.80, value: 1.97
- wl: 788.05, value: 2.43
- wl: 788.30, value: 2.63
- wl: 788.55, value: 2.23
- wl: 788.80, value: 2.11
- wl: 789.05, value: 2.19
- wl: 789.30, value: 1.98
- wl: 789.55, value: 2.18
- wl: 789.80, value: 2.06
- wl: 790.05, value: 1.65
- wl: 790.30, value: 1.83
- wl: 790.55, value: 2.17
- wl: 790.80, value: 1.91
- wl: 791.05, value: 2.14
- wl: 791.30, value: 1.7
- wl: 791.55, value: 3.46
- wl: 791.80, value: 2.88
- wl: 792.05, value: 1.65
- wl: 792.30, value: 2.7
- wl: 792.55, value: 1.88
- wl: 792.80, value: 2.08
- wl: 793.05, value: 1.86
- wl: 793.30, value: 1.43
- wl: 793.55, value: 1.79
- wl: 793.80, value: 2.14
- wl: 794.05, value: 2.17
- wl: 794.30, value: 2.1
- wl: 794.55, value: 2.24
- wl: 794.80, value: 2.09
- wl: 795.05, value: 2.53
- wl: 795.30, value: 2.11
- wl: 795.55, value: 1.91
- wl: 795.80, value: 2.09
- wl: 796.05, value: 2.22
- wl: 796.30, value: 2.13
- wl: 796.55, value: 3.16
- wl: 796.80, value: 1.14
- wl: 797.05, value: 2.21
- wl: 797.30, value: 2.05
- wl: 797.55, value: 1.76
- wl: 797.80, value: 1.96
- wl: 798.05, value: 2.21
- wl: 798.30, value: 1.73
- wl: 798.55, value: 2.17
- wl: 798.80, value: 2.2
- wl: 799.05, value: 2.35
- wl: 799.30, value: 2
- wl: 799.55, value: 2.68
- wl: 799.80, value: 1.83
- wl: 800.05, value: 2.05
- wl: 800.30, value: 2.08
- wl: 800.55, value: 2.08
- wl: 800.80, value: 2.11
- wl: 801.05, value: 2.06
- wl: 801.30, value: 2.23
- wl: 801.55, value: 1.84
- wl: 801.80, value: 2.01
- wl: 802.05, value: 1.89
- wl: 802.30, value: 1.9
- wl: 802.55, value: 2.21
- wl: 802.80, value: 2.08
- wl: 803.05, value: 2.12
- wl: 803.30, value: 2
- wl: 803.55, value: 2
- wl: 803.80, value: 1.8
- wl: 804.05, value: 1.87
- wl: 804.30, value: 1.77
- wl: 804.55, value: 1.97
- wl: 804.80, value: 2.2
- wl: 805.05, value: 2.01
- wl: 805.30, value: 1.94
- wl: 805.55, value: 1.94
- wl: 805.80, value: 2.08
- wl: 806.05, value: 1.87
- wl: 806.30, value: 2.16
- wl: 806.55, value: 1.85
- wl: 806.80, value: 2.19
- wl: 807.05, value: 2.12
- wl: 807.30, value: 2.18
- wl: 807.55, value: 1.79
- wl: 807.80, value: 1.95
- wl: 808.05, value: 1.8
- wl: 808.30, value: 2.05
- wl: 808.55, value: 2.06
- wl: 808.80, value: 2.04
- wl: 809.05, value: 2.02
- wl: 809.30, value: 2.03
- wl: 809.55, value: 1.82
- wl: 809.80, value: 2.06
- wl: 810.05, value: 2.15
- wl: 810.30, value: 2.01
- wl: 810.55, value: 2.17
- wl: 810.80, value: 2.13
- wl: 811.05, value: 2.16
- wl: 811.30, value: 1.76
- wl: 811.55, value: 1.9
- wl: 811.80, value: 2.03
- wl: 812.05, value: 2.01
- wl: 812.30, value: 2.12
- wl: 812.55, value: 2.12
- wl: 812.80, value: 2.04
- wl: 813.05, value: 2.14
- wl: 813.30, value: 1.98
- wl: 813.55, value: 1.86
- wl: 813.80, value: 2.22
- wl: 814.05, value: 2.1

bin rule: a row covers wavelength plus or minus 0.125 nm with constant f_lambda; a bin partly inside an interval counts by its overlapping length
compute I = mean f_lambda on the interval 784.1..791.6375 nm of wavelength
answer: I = 2.16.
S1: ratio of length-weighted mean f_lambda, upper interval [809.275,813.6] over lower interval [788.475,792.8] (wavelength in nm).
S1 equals 0.94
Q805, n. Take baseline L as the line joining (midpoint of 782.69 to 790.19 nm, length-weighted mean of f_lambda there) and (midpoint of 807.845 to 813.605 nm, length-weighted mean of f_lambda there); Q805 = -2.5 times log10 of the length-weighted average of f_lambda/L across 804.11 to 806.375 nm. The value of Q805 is 0.03 mag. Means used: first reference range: 2.12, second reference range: 2.02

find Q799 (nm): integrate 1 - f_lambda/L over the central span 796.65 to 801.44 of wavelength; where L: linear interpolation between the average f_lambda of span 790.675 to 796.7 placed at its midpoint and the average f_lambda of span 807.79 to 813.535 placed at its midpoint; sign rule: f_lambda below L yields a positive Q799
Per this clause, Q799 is 0.17 nm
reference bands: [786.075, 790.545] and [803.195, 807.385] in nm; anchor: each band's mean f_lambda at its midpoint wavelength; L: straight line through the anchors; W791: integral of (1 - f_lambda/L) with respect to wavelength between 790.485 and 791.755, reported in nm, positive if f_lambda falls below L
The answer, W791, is -0.133 nm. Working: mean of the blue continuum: 2.12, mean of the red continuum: 2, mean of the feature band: 2.32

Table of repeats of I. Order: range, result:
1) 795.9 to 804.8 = 2.06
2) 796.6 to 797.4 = 1.92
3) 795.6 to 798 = 2.08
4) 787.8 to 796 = 2.13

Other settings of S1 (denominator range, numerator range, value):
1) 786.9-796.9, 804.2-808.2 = 0.93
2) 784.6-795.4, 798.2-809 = 0.95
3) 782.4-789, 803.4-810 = 0.93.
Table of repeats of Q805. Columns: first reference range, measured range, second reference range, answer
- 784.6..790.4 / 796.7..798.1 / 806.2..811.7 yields 0.11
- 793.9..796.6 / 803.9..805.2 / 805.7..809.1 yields 0.05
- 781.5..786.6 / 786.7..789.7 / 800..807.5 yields -0.08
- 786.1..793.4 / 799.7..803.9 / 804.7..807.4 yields 0.03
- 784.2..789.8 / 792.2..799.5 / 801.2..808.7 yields 0.00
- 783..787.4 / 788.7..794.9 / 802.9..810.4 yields -0.01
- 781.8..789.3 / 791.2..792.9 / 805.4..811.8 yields -0.13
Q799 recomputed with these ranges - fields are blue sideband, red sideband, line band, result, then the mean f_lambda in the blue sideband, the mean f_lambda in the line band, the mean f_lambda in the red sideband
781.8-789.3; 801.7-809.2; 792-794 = 0.11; 2.12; 1.96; 2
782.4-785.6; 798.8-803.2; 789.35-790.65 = 0.06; 2.06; 1.97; 2.09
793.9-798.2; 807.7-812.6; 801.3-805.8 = 0.18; 2.12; 1.98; 2.02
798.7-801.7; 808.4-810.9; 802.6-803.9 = 0.05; 2.12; 2.02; 2.05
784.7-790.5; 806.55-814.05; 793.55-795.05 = -0.03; 2.13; 2.15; 2.03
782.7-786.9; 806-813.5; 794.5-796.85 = -0.14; 2.11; 2.19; 2.02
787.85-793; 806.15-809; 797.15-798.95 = 0.08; 2.18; 2.02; 2.02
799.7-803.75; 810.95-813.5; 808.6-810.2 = 0.00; 2.03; 2.02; 2.02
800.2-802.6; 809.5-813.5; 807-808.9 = 0.04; 2.04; 1.99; 2.04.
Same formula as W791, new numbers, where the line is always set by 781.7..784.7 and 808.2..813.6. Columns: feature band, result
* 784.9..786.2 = -0.12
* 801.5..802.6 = 0.04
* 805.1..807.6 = 0.02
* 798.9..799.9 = -0.09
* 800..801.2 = -0.03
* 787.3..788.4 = -0.12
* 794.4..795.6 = -0.09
